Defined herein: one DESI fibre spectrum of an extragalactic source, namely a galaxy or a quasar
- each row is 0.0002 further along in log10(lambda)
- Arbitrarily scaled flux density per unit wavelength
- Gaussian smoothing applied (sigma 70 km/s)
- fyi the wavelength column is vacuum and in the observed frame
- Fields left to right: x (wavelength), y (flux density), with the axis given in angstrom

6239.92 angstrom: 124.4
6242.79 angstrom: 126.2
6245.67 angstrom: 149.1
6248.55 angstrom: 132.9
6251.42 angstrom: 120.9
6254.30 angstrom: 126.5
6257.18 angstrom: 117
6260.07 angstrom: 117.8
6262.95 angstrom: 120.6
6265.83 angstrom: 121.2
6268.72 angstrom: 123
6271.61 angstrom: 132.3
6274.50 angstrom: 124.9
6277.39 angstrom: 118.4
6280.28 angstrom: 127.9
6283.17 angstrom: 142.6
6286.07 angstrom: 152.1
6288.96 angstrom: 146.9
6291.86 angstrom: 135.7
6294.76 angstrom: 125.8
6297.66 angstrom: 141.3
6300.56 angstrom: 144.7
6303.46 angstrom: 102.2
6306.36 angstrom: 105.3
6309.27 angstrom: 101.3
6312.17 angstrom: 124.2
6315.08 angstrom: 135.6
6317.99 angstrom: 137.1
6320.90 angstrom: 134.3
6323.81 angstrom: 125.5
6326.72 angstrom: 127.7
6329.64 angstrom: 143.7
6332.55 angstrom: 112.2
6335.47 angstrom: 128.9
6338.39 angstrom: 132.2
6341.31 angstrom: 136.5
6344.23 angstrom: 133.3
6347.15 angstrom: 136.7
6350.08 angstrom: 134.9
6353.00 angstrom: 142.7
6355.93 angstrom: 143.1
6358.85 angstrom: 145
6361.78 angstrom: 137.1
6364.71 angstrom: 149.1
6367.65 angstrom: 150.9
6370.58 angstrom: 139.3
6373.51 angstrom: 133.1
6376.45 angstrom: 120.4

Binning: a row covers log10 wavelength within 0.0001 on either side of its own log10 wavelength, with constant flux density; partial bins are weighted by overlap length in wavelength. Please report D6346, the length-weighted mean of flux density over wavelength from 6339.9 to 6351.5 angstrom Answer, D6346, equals 135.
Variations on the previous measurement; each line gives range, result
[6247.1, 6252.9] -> 127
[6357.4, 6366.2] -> 144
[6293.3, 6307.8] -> 124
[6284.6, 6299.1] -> 140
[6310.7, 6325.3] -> 131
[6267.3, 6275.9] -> 127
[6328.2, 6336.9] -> 128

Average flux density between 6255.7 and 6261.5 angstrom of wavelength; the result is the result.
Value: 117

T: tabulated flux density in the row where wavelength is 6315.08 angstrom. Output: 135.6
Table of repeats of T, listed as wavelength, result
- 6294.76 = 125.8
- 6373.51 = 133.1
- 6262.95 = 120.6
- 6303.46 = 102.2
